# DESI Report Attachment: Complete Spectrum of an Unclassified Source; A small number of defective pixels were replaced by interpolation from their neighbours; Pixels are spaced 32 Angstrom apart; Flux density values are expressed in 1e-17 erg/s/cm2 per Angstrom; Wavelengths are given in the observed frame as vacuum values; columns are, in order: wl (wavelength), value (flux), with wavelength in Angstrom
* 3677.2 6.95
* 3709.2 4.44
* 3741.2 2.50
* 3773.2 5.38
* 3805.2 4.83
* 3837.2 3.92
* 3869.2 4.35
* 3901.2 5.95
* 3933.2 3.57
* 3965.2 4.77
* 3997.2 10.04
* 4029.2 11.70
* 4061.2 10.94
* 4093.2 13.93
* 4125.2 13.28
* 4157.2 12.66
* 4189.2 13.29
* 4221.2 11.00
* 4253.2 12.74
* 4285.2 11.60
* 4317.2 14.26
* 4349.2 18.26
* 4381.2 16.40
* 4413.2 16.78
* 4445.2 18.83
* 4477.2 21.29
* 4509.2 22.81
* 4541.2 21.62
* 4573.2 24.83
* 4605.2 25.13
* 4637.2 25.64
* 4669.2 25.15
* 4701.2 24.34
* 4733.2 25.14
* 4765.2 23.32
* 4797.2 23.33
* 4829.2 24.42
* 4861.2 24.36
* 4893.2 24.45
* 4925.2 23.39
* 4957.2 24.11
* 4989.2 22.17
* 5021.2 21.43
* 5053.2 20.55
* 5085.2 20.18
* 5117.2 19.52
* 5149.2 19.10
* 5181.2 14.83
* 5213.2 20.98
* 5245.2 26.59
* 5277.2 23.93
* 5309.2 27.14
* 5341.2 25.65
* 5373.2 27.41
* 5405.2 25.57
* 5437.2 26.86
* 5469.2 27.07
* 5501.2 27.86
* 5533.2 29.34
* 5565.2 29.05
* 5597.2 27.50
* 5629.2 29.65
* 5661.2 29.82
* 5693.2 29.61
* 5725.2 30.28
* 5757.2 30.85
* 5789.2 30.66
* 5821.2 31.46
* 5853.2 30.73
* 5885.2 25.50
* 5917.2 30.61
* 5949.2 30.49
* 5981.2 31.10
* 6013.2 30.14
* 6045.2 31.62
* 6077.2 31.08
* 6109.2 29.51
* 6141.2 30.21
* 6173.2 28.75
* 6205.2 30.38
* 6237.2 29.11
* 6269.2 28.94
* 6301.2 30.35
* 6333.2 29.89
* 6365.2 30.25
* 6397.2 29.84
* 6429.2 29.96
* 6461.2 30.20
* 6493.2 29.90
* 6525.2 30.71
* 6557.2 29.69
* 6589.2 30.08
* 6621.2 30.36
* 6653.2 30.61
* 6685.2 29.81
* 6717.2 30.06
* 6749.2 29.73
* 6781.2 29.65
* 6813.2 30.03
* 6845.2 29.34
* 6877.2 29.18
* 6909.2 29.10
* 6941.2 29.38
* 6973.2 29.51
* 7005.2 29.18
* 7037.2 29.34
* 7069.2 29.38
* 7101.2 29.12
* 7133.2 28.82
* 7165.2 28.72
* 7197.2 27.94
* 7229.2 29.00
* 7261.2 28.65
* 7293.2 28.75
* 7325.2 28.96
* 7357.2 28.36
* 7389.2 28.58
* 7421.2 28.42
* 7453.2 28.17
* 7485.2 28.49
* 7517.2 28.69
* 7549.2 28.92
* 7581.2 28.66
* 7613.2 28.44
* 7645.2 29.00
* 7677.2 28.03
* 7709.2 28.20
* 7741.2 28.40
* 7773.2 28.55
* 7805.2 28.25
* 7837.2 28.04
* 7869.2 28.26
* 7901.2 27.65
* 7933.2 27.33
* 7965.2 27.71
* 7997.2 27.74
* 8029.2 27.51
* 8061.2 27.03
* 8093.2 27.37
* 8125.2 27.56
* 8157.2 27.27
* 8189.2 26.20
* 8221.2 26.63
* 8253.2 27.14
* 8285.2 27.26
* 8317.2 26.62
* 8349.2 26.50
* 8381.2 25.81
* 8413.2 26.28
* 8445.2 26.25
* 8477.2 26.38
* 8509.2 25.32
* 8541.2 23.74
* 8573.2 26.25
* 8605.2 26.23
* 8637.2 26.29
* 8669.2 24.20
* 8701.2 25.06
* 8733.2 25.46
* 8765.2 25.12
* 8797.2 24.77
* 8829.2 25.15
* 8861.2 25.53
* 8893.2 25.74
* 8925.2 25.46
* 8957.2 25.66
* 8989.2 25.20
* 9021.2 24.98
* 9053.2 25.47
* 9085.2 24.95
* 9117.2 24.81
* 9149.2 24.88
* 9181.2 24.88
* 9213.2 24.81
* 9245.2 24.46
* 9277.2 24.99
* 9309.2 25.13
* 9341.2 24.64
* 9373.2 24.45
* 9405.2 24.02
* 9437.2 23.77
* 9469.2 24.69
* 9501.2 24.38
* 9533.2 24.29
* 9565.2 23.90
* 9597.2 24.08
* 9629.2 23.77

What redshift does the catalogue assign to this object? 0.000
